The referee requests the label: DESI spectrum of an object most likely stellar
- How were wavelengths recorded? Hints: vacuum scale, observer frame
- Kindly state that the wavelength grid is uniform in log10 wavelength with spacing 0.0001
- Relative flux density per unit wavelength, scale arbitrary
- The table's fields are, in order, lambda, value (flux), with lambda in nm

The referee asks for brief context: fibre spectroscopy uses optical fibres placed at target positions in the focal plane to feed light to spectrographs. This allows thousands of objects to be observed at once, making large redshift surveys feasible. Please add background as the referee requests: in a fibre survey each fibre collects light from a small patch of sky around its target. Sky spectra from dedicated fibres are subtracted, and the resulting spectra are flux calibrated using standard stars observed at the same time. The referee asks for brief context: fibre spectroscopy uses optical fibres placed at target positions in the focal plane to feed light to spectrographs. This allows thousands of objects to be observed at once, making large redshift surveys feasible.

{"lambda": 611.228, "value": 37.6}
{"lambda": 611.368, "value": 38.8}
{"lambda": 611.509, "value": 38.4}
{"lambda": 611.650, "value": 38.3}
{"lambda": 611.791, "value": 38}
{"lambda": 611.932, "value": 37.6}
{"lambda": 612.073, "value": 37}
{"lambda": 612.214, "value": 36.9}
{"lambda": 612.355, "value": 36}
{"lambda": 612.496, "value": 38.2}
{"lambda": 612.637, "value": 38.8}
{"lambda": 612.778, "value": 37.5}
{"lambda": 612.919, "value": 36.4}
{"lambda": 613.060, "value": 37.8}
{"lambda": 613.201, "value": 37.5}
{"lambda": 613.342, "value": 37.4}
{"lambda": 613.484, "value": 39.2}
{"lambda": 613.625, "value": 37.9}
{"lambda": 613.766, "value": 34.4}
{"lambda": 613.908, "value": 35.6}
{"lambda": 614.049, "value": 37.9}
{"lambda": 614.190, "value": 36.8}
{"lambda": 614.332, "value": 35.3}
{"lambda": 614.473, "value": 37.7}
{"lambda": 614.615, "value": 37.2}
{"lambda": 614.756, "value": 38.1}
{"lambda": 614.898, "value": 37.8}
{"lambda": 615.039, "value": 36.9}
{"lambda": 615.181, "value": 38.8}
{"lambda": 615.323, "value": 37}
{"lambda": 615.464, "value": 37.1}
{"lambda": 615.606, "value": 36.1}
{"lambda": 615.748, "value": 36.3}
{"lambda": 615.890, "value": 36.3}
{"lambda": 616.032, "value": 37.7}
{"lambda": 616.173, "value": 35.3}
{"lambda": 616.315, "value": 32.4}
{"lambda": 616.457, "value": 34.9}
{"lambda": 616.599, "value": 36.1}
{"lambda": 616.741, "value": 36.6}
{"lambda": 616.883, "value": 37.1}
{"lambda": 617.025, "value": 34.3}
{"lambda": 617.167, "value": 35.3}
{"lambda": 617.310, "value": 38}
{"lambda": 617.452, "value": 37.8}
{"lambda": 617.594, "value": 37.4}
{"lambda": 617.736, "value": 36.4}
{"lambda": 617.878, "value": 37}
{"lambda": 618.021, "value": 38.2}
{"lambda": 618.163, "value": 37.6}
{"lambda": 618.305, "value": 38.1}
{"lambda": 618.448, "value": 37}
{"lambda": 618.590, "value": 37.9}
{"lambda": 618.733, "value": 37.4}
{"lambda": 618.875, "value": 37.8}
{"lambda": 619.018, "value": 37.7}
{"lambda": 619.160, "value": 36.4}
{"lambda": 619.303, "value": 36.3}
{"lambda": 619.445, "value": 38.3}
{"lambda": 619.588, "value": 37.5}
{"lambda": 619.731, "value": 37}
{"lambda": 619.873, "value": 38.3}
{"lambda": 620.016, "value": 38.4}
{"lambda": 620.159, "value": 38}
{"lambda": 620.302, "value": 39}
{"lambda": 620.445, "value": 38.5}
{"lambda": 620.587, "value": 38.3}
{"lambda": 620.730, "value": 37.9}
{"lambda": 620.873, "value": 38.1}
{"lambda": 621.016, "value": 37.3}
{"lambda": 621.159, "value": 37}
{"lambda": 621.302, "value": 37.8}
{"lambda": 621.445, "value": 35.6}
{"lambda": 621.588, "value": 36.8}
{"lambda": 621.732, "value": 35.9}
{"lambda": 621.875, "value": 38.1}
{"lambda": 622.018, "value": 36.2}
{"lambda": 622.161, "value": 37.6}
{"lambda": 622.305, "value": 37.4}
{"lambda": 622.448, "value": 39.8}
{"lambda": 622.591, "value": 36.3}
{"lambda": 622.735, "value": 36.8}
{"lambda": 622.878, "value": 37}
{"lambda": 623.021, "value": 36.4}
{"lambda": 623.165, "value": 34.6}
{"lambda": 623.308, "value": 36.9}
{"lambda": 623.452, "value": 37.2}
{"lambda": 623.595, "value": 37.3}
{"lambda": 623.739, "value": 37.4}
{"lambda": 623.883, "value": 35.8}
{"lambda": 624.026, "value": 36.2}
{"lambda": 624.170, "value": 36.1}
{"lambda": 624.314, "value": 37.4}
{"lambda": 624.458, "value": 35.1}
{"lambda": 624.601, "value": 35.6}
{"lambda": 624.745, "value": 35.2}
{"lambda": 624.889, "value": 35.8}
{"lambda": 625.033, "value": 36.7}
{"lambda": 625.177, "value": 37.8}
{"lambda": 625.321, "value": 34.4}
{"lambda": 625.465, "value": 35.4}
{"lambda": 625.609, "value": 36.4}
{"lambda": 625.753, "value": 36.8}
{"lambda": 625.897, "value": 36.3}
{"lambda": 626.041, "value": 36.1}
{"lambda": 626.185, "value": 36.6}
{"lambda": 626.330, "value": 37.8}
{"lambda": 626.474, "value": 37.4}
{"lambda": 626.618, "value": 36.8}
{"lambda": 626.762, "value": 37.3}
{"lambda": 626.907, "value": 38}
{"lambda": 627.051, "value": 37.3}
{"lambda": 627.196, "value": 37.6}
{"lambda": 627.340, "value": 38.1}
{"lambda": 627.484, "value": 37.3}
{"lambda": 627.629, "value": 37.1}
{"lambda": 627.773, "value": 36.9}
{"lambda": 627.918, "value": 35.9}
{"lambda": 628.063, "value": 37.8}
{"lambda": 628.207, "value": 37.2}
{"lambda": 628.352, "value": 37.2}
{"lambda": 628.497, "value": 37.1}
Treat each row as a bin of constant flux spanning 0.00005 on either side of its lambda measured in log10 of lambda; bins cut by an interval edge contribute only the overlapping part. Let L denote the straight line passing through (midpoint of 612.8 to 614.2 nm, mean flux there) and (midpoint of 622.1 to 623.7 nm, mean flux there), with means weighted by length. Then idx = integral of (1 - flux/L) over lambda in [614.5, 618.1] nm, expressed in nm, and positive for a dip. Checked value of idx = 0.04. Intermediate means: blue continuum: 37.1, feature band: 36.7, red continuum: 37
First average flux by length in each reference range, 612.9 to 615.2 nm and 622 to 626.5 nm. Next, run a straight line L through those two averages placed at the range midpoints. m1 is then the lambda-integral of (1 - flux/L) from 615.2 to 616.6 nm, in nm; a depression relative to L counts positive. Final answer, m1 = 0.04 nm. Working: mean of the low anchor 37.2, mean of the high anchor 36.6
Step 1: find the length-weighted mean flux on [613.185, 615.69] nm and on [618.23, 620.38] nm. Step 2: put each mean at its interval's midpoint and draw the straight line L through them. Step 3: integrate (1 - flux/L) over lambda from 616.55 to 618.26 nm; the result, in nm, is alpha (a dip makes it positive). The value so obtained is 0.03 nm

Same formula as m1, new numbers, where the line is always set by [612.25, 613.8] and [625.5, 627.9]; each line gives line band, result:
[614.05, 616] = 0.02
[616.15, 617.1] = 0.05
